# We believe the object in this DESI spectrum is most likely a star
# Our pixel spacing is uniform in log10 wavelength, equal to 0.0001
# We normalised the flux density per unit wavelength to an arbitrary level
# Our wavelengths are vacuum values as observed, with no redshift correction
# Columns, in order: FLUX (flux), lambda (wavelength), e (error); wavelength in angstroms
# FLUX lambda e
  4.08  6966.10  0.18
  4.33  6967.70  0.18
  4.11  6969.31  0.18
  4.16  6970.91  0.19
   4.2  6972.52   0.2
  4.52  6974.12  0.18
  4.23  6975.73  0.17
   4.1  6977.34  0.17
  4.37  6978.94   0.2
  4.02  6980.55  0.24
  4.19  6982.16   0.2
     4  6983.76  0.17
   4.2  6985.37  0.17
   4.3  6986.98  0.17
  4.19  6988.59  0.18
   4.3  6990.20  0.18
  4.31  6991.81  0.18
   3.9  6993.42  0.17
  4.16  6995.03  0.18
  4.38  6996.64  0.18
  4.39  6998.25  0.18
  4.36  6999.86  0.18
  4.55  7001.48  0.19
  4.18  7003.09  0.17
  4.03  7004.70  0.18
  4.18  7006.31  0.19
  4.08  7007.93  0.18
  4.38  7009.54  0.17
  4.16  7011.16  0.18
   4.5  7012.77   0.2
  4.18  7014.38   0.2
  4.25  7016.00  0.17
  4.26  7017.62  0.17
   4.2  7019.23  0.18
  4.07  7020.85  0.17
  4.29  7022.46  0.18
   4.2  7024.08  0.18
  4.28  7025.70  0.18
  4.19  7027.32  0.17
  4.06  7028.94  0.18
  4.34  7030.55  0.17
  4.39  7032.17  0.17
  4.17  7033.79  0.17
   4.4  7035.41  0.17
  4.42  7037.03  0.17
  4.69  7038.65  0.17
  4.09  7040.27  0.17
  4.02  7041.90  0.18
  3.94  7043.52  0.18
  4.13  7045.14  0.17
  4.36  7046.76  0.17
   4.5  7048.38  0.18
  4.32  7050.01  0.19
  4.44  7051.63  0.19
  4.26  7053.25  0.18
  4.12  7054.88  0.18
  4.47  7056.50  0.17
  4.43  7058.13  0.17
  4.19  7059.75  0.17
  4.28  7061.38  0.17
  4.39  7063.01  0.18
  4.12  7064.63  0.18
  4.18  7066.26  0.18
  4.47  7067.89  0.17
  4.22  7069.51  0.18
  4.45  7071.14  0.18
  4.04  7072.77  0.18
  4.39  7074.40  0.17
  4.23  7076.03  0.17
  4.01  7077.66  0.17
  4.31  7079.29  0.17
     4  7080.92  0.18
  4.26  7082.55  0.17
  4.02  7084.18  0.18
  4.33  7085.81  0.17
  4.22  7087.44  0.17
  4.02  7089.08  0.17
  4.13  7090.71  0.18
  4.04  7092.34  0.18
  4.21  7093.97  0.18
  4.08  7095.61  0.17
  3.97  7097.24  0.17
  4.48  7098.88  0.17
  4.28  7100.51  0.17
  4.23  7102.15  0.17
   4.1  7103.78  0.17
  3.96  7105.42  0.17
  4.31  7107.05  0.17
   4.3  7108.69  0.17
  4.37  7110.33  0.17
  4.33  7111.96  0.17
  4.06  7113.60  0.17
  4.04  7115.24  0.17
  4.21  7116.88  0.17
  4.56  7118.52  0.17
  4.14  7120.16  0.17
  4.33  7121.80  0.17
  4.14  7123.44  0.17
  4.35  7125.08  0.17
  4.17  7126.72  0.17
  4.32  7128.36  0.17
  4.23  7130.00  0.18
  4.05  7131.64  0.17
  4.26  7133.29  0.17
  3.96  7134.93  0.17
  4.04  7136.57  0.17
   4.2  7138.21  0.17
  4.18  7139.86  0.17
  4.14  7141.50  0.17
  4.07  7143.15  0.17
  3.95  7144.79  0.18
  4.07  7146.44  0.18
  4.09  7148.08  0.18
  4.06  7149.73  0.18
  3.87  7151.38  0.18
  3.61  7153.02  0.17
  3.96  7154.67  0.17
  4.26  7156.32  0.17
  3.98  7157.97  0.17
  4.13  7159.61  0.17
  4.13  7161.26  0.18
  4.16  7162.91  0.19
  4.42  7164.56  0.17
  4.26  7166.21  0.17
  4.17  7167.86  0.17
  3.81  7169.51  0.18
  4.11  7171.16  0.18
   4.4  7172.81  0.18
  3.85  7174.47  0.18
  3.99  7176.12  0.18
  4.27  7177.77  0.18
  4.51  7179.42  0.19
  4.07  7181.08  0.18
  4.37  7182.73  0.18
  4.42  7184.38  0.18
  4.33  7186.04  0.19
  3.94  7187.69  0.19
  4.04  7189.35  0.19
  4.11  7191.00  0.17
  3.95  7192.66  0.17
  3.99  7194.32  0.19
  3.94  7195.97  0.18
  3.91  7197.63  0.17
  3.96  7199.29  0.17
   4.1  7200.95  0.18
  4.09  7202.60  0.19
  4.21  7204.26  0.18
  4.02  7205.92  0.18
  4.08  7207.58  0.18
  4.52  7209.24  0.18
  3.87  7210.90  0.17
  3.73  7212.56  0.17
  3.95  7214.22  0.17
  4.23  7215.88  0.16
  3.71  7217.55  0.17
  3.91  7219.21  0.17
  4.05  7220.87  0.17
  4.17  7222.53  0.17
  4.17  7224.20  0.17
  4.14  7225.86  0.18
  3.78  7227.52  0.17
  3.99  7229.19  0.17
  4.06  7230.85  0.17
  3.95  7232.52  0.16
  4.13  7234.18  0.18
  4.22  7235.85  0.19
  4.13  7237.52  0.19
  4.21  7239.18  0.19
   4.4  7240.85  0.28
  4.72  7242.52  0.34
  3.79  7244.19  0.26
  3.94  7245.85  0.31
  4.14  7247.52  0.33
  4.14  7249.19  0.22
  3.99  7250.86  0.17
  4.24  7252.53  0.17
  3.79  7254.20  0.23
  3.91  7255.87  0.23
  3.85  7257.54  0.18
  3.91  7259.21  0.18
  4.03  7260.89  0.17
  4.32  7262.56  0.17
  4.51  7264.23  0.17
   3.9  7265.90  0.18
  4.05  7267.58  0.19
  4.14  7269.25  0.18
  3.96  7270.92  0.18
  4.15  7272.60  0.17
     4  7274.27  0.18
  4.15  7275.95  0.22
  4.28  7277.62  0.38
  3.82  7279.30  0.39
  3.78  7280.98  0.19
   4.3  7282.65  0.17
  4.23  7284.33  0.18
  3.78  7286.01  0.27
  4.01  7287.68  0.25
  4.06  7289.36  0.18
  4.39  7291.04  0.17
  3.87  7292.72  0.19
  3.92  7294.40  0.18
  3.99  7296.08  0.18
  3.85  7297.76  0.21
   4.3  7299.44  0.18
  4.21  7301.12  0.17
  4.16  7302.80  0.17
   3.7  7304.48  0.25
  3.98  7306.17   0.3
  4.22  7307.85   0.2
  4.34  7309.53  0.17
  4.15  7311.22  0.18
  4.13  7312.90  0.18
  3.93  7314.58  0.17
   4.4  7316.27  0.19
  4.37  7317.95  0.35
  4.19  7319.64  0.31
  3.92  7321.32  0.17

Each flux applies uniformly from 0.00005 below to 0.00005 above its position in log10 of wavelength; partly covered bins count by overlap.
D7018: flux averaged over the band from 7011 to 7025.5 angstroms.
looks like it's 4.24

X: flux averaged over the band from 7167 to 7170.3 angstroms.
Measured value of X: 4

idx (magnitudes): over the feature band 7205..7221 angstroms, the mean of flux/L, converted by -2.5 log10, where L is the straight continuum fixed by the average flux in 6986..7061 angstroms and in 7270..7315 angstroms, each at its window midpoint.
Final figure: 0.03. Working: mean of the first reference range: 4.26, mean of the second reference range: 4.06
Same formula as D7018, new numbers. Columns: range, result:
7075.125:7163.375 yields 4.15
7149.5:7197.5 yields 4.11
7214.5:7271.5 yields 4.08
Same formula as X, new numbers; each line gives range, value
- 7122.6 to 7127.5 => 4.22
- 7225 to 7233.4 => 3.99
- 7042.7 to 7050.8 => 4.25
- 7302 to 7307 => 3.94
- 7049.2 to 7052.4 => 4.38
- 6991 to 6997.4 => 4.19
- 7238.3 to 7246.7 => 4.21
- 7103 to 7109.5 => 4.17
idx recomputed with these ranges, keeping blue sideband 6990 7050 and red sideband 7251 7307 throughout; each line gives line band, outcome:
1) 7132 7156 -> 0.03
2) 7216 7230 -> 0.02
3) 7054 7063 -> -0.02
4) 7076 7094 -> 0.01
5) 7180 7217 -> 0.01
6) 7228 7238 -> 0.00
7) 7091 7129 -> -0.01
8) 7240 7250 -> -0.03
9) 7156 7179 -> 0.00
